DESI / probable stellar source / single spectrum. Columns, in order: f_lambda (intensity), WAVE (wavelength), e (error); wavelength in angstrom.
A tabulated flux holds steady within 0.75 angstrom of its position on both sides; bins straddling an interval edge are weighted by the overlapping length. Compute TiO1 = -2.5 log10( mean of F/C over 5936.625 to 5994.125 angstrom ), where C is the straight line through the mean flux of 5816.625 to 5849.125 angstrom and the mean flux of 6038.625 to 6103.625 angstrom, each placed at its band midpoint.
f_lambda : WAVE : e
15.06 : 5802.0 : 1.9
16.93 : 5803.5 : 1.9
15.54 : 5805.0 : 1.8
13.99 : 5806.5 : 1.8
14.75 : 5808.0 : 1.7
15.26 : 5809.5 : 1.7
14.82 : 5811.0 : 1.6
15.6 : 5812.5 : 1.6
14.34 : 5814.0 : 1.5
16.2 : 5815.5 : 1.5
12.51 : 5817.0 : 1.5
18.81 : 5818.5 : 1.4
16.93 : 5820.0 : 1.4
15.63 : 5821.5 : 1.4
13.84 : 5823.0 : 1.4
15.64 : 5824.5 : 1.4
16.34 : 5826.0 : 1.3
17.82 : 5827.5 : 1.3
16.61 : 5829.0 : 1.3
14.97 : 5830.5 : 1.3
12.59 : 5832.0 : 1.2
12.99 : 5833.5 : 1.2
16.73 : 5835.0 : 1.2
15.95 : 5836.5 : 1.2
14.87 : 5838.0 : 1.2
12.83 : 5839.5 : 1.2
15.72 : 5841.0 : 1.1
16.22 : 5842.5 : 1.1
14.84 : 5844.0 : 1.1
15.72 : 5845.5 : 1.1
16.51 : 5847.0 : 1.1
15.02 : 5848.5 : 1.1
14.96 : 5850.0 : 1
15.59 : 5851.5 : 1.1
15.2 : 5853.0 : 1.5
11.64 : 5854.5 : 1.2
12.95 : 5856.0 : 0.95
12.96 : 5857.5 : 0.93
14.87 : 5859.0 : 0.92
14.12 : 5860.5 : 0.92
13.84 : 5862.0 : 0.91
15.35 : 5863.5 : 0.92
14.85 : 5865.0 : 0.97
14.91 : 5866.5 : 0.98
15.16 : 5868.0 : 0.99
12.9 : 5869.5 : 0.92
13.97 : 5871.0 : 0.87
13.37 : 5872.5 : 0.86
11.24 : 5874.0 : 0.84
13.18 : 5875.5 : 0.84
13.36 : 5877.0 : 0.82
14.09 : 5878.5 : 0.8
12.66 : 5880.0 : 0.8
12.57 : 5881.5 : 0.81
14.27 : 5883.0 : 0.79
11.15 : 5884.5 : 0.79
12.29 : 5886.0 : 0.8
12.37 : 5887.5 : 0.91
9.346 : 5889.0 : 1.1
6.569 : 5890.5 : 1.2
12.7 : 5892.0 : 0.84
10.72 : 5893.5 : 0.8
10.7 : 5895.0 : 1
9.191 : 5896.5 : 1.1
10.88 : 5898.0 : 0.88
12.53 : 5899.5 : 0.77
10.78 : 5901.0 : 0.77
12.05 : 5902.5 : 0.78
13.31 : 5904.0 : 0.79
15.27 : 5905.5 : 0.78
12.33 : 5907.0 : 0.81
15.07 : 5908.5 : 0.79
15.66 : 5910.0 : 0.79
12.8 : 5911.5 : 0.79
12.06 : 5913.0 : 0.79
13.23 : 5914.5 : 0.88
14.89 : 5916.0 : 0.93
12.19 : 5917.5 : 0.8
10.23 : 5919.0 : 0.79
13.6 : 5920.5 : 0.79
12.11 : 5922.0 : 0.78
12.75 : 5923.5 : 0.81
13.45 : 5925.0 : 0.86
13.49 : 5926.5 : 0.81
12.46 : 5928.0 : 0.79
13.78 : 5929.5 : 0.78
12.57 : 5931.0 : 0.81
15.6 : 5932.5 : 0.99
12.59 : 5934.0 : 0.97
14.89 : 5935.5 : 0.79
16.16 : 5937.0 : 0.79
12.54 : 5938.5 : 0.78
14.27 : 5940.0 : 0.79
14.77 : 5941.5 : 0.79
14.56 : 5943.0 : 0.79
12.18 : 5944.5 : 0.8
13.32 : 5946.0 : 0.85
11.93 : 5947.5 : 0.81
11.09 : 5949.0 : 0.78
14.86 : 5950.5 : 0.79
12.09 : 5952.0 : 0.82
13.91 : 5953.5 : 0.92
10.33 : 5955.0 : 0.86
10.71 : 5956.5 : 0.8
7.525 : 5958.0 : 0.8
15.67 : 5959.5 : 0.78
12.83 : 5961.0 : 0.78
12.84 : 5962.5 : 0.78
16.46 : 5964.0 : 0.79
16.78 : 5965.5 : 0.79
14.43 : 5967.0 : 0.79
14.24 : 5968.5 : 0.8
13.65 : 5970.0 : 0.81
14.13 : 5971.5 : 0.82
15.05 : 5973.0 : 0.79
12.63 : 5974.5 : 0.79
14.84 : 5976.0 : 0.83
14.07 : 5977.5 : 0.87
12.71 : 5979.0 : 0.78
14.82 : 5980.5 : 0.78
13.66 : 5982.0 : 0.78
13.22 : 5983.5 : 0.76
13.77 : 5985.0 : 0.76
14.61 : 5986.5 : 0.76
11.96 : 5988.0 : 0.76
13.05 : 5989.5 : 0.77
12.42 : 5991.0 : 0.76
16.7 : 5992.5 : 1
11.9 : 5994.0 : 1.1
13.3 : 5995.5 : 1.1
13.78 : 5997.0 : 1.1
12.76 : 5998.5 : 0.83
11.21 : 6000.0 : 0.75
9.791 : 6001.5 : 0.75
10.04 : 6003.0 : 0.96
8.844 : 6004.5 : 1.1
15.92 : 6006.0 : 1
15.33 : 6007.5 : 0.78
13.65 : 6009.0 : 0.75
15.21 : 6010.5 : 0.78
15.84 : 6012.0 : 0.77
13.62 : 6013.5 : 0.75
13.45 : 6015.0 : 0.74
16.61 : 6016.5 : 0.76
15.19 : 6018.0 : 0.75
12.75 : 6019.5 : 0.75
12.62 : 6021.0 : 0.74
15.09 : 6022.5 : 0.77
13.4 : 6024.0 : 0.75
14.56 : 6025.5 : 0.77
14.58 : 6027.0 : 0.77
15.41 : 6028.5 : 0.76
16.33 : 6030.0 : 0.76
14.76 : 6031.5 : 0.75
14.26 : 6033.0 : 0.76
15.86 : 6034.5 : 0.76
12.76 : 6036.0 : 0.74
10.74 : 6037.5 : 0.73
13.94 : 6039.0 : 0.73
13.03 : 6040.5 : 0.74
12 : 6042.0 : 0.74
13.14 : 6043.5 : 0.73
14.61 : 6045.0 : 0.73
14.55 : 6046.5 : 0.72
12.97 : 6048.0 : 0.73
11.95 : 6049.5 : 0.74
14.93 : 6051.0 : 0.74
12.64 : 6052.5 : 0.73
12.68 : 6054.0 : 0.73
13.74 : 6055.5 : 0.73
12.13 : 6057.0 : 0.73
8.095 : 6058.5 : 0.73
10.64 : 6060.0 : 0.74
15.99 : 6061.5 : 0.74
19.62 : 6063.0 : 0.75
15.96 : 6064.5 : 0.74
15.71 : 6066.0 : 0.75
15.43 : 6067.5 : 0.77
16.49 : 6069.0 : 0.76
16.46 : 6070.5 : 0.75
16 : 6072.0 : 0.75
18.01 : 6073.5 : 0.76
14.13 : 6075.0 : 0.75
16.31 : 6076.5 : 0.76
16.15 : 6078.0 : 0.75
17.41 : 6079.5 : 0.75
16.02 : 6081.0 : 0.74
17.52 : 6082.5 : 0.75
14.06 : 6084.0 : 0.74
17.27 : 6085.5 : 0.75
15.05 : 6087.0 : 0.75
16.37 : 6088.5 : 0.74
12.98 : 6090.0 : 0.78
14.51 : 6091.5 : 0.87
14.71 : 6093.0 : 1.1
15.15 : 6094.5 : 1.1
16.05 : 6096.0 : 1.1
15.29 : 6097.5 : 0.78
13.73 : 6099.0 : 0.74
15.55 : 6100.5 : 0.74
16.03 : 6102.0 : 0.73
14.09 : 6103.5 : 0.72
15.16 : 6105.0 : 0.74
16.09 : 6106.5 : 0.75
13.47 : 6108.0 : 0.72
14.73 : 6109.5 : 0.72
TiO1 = 0.119 mag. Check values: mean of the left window 15.4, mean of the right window 14.8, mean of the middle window 13.5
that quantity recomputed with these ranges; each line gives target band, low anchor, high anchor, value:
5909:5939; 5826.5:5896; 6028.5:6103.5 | 0.05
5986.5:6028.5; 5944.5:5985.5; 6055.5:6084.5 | 0.05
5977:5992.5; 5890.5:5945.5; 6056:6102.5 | 0.03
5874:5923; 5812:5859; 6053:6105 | 0.22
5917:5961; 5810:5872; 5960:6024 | 0.10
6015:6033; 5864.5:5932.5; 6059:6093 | 0.02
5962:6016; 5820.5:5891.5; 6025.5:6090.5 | 0.06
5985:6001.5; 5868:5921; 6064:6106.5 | 0.08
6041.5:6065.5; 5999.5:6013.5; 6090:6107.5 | 0.04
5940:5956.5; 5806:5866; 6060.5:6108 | 0.19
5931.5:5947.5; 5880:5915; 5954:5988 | -0.08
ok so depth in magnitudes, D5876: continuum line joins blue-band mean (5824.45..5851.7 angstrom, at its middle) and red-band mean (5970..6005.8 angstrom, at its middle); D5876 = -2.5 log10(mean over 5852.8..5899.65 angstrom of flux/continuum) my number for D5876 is 0.169 mag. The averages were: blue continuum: 15.4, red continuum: 13.1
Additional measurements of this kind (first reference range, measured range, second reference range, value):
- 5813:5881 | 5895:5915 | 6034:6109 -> 0.16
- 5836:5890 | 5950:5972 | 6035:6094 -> 0.07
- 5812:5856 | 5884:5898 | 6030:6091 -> 0.38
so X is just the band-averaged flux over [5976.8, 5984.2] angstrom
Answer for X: 13.7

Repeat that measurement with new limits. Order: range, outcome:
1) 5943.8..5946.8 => 12.7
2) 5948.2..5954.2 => 13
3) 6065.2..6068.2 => 15.6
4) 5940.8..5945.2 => 13.8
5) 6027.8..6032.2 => 15.5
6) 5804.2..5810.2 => 14.9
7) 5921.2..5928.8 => 12.9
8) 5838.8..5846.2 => 15.1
